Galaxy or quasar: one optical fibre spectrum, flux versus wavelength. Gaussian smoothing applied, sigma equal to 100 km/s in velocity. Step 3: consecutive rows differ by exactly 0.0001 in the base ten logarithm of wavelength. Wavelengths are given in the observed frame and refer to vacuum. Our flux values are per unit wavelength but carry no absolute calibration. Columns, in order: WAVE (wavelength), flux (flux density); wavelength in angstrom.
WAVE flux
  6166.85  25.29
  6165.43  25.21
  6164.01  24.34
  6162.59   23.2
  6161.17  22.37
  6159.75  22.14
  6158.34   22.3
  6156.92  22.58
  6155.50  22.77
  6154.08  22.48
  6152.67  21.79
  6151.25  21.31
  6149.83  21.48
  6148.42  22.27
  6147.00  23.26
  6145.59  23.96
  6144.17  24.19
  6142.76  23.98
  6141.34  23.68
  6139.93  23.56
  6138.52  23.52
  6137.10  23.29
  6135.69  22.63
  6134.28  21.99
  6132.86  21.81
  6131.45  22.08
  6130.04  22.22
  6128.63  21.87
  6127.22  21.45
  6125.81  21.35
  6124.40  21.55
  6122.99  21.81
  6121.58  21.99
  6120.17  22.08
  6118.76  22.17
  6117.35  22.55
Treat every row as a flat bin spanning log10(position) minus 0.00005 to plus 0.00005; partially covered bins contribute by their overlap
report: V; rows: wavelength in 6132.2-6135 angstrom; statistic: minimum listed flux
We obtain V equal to 21.81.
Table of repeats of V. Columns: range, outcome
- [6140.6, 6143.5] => 23.68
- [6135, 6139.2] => 22.63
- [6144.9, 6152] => 21.31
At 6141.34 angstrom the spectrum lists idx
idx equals 23.68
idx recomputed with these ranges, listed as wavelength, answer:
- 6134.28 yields 21.99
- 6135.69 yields 22.63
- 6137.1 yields 23.29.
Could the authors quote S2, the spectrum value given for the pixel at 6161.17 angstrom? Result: 22.37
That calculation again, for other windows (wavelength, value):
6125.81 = 21.35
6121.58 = 21.99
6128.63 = 21.87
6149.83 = 21.48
